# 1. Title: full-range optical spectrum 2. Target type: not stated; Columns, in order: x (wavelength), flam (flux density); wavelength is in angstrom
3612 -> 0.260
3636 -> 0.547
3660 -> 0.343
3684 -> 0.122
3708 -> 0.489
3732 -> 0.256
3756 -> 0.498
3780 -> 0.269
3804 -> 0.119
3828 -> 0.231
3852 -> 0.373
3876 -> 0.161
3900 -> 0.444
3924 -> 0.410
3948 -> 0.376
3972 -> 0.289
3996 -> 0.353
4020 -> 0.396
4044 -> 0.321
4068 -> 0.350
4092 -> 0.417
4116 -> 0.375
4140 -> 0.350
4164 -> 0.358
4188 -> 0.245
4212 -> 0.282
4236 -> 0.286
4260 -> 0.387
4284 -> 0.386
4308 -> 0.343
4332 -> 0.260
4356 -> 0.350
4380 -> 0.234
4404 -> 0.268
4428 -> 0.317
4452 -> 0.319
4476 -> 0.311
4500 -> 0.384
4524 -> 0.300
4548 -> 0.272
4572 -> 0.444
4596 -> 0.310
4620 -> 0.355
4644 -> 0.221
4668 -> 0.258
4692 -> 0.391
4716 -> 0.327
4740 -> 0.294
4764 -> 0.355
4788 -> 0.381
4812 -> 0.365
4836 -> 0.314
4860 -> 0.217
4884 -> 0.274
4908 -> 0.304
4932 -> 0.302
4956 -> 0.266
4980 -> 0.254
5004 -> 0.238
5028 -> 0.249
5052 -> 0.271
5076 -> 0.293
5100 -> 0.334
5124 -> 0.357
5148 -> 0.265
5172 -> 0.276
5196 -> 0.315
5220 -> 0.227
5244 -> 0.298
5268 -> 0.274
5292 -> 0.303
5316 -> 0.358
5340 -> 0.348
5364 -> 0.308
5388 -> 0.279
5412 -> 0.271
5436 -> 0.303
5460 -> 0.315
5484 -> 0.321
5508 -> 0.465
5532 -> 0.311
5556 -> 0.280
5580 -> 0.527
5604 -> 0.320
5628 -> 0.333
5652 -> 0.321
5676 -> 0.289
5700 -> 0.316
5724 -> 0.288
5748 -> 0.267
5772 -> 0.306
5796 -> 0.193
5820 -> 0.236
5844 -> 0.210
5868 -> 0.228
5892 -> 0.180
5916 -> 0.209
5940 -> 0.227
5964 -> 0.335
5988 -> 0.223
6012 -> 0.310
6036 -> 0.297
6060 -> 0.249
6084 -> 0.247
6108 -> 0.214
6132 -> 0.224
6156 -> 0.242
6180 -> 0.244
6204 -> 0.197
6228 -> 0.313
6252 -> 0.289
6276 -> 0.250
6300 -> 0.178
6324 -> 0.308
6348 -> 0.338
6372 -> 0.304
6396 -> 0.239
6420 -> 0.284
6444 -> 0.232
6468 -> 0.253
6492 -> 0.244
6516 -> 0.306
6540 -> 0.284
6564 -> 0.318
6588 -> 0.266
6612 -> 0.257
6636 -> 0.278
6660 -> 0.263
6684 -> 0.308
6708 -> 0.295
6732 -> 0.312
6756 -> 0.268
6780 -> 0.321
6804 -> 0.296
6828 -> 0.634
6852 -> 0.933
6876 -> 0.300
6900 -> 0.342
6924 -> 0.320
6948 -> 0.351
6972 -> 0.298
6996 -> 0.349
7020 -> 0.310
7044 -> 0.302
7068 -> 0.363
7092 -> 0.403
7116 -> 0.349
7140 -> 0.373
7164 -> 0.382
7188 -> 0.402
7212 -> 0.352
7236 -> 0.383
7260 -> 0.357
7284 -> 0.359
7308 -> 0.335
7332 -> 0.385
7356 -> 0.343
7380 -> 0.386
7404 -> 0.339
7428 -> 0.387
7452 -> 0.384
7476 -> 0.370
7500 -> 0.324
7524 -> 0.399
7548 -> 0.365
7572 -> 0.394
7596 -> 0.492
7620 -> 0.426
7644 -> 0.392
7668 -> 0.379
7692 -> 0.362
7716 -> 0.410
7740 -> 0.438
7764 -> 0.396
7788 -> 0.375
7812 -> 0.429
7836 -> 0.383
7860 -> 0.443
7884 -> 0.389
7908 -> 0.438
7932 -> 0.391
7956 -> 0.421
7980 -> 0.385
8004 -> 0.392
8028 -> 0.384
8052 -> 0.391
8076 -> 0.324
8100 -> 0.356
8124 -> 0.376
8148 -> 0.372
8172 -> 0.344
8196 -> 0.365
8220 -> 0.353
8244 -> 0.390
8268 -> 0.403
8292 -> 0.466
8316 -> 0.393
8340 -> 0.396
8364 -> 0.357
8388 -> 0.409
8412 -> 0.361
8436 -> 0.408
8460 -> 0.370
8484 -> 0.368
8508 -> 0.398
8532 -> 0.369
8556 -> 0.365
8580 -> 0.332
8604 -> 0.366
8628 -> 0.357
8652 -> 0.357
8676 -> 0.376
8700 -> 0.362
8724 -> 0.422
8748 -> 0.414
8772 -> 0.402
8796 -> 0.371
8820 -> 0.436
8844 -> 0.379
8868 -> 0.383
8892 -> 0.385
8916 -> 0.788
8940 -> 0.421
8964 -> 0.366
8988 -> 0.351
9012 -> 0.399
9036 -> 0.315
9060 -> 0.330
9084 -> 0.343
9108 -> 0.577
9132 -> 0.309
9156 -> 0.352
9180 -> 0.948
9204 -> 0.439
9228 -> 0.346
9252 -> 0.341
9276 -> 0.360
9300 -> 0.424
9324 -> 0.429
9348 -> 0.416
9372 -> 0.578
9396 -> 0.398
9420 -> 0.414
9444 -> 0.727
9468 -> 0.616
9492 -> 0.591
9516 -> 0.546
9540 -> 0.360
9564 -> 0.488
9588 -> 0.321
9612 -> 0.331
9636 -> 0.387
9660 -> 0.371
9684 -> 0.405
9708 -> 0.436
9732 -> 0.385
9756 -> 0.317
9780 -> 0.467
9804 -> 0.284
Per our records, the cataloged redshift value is 0.835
